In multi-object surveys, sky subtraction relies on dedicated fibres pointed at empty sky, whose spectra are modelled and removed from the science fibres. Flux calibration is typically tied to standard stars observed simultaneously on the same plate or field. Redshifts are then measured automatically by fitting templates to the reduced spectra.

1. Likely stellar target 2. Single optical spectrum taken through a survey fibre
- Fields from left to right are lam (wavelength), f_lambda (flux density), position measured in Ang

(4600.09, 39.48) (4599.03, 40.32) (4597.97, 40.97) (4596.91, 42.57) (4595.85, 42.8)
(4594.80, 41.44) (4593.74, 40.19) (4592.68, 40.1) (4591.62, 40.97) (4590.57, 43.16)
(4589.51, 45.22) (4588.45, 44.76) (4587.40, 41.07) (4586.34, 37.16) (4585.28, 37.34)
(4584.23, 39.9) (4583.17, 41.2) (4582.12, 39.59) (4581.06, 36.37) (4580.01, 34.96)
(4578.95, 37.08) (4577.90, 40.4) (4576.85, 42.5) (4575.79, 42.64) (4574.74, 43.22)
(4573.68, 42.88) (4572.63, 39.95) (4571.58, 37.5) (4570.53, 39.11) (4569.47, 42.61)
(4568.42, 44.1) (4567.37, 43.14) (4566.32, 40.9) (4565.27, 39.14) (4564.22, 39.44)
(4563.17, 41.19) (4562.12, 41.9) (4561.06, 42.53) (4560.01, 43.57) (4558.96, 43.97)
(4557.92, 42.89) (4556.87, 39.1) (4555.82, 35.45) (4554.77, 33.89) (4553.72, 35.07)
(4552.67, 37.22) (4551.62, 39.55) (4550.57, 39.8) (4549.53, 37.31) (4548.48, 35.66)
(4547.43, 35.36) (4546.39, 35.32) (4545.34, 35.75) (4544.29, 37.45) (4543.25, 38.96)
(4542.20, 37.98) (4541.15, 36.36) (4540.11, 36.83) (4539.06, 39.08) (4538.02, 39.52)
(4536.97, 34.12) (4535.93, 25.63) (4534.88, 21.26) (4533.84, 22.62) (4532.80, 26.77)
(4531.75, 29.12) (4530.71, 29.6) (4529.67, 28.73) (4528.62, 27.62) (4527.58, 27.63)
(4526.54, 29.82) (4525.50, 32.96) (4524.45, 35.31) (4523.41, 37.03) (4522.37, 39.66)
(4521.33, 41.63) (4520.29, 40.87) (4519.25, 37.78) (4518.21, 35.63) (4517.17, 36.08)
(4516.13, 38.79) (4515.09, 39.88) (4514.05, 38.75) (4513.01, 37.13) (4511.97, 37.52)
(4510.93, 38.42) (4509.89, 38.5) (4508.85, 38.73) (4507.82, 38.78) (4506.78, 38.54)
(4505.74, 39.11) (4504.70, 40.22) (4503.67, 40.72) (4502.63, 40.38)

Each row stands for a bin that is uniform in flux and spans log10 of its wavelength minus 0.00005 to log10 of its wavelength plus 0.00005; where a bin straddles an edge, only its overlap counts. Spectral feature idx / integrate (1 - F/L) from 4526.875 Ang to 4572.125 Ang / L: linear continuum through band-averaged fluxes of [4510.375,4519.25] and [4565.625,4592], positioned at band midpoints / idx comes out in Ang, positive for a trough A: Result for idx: 3.60 Ang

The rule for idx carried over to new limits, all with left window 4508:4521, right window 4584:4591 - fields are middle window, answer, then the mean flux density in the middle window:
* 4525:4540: 3.54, 29.8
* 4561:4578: -0.35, 41.3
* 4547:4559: 0.64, 37.7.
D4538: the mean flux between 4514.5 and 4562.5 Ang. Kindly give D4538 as 35.6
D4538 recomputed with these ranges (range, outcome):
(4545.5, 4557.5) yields 36.7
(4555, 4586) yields 40.4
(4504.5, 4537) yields 34.4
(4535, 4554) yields 36.2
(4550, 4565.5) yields 39.7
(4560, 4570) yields 41.7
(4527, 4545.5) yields 31.9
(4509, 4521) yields 38.2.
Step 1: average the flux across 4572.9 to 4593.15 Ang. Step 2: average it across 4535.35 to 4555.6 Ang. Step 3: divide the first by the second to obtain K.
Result 1.1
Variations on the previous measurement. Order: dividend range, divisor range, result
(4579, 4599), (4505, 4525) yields 1.06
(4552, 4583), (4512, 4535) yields 1.19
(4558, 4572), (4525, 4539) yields 1.42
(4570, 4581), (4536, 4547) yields 1.09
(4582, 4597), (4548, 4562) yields 1.06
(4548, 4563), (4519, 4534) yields 1.20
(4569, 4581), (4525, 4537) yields 1.44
